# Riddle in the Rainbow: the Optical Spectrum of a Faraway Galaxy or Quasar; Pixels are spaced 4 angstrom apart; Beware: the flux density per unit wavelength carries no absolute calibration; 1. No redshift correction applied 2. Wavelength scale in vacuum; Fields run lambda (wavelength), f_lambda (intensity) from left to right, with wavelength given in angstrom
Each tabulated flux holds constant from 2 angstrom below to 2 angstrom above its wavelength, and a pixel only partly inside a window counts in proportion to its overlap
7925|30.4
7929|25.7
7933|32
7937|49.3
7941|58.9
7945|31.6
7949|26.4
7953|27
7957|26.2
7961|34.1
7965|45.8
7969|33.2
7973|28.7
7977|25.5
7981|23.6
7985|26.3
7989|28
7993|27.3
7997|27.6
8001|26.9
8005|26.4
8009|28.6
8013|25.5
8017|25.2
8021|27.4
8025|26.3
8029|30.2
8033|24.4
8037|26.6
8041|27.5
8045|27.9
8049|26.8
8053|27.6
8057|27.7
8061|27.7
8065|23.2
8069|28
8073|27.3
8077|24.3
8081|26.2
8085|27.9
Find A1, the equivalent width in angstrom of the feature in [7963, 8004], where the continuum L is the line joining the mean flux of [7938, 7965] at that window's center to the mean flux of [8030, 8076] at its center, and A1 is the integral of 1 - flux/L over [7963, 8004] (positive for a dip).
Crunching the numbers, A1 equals 4.5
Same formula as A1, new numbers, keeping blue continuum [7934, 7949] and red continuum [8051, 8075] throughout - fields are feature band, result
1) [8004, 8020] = 3.4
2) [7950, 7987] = 8.9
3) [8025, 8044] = 2.2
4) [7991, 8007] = 3.8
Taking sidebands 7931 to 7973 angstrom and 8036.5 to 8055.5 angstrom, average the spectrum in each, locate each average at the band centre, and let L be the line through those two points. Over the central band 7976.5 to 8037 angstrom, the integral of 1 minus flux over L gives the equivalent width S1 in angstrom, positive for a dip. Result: 8.3 angstrom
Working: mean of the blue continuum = 36.1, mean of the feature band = 26.6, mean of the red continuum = 27.3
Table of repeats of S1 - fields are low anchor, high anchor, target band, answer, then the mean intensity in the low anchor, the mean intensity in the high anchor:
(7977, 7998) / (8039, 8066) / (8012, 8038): 0.2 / 26.4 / 27.1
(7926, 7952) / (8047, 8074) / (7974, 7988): 3.2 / 36.7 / 26.9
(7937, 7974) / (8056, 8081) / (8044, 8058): 0.1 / 35.6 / 26.3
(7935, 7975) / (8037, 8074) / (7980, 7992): 2.5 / 36.1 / 27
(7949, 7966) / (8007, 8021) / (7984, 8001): 0.7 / 31.7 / 26.6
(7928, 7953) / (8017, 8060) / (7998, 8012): 1.5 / 37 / 27.2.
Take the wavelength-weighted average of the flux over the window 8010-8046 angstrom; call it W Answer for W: 26.8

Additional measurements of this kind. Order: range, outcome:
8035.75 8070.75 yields 27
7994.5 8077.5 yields 26.9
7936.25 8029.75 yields 30.4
